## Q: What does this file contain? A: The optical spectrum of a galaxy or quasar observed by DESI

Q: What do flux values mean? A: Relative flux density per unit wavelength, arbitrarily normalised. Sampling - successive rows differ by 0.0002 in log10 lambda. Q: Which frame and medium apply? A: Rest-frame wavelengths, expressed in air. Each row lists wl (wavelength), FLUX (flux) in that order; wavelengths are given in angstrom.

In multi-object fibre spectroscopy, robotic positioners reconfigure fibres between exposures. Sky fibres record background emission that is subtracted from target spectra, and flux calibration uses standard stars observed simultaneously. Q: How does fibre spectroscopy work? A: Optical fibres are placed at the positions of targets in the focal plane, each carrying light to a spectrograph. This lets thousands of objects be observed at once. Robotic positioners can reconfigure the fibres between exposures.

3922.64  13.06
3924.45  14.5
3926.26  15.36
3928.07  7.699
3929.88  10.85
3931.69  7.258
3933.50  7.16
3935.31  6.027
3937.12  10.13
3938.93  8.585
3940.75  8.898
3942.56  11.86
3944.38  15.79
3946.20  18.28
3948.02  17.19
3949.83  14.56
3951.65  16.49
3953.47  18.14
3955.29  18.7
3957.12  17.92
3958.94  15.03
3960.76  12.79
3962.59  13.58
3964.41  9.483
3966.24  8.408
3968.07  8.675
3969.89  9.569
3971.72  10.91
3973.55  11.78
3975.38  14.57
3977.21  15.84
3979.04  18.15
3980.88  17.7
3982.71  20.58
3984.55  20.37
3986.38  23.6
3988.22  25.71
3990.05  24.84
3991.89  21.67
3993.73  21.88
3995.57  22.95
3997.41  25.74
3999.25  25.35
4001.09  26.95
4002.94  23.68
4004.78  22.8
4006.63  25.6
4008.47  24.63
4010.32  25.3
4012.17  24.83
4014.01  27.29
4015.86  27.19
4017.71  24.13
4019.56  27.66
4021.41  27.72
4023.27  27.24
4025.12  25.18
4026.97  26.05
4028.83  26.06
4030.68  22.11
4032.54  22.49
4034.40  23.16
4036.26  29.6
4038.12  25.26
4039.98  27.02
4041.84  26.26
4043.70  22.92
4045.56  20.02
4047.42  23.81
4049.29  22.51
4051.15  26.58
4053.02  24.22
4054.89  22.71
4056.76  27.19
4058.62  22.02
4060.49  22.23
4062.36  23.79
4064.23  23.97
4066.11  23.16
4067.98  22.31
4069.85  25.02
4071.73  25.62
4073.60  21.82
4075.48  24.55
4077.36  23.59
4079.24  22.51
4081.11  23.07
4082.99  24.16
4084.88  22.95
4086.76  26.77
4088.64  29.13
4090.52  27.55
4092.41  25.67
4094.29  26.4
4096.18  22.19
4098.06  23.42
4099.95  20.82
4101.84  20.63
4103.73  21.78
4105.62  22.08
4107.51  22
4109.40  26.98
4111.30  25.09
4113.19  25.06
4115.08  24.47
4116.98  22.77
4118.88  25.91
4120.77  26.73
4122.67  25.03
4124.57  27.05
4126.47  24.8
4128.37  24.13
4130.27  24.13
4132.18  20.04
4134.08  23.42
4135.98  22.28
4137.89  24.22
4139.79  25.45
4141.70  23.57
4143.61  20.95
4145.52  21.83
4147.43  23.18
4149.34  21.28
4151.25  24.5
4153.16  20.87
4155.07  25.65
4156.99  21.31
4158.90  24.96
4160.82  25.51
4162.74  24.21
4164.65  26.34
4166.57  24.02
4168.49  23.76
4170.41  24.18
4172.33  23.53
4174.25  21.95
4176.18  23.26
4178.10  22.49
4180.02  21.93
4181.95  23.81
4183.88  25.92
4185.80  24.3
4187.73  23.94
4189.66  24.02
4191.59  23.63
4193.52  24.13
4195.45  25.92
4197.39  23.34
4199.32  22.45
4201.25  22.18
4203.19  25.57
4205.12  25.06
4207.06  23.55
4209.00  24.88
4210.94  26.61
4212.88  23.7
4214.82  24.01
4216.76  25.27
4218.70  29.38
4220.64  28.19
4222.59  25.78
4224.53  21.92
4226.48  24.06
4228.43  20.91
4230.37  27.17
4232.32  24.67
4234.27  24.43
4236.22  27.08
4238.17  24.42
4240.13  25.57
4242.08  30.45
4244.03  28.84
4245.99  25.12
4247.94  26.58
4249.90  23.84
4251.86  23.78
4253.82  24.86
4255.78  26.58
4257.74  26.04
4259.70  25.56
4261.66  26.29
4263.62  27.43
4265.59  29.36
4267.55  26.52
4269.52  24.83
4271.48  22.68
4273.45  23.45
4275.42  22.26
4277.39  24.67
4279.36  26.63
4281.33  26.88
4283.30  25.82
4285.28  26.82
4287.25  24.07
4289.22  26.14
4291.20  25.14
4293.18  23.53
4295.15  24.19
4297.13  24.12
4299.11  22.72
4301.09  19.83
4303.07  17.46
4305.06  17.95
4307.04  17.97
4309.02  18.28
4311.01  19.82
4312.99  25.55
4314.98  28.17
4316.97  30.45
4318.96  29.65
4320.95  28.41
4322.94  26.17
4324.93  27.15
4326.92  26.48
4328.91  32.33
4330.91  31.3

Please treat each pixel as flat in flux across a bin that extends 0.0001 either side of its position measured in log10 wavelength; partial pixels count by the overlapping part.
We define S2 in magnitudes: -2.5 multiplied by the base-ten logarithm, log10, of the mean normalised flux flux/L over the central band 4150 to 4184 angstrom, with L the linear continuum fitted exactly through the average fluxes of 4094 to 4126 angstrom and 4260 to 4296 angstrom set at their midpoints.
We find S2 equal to 0.03 mag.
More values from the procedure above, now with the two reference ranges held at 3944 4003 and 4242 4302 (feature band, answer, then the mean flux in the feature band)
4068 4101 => -0.19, 24.4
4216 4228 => -0.07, 25.5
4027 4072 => -0.23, 24.2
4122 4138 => -0.10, 23.9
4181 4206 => -0.04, 24.2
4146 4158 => -0.03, 22.8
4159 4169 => -0.11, 24.8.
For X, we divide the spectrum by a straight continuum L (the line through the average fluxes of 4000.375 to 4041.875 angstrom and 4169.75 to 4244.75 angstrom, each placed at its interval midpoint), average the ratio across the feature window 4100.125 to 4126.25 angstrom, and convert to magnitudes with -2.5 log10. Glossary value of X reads 0.04 mag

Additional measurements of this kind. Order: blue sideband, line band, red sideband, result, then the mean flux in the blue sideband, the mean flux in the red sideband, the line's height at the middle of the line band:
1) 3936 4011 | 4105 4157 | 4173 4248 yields -0.068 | 17.6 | 24.8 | 22.4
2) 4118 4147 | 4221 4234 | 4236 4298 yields 0.036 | 23.9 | 25.6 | 25.1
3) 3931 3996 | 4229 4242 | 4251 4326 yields -0.118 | 15.1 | 24.7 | 23.1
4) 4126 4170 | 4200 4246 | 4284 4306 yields -0.096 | 23.5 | 22.9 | 23.2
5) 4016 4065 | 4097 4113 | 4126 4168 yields 0.047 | 24.7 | 23.5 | 24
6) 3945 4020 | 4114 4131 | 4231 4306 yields -0.133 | 19.5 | 24.9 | 22.1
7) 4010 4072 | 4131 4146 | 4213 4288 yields 0.108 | 24.8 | 25.6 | 25.1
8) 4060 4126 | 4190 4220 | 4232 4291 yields 0.023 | 24.2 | 25.7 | 25.2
